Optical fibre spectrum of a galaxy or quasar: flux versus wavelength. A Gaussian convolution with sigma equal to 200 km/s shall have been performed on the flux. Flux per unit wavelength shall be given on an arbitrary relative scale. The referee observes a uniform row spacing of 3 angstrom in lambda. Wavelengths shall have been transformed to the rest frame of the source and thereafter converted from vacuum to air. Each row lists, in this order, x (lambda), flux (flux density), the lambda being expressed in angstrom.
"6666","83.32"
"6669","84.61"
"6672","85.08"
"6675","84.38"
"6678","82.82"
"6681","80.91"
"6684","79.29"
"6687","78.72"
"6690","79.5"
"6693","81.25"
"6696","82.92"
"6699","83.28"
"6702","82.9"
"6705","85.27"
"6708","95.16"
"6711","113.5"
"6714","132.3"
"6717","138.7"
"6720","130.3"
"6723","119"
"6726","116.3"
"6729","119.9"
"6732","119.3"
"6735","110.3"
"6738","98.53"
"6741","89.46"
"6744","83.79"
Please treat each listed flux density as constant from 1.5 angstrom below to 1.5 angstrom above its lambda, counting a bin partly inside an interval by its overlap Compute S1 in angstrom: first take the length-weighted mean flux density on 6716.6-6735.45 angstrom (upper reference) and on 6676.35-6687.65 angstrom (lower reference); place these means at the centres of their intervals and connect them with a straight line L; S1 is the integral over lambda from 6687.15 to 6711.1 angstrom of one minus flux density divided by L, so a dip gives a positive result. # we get 2.65 angstrom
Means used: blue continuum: 80.6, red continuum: 122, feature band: 86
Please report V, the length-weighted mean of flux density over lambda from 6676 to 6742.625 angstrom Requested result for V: 99.8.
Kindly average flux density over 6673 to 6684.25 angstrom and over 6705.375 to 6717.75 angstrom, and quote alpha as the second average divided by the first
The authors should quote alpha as 1.4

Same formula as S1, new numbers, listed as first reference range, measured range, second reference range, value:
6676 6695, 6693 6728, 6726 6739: -2.8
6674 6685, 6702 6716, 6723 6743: -1.2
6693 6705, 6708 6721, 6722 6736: -3.1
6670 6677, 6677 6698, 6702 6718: 2.9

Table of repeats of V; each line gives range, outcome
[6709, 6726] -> 125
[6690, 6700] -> 82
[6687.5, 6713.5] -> 89.3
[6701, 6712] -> 93.8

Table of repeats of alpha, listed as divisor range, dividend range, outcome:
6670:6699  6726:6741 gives 1.35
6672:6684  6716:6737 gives 1.47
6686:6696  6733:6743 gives 1.24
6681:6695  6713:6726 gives 1.61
